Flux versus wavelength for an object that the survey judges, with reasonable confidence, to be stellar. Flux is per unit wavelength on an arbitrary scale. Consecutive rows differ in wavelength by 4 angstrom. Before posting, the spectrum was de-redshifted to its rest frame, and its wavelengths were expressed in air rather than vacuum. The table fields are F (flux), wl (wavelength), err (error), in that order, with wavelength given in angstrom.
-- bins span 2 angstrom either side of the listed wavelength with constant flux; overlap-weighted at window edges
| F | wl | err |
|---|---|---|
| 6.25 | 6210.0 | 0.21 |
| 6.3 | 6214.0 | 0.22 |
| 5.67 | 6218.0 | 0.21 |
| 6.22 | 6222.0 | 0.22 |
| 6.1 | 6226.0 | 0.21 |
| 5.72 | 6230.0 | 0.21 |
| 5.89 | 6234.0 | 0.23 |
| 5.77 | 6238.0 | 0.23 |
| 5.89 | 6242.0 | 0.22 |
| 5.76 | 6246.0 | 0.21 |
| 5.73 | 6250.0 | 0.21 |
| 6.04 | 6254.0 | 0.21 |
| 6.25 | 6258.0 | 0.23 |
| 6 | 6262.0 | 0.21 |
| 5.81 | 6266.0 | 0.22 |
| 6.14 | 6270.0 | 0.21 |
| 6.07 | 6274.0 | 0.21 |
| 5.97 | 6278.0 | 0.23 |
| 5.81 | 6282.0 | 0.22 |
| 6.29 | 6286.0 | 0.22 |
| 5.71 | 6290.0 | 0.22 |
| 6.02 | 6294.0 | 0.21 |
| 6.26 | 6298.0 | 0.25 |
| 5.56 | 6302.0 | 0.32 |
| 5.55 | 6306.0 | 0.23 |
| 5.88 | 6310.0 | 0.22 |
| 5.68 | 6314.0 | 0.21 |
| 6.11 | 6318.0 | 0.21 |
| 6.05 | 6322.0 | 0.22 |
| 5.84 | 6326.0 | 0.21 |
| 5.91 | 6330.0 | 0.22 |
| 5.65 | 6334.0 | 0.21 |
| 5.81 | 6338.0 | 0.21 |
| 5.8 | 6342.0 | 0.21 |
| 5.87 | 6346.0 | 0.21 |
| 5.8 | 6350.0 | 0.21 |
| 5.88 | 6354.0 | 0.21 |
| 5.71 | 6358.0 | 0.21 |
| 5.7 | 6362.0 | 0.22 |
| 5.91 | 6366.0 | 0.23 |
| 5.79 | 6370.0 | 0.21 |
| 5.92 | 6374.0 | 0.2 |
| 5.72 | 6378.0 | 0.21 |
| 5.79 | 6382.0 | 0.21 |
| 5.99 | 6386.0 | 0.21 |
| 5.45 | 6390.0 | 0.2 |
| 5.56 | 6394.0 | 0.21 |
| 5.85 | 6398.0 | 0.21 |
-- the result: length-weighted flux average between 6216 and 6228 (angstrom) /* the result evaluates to 6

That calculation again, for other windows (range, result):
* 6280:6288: 6.05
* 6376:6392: 5.74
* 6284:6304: 5.97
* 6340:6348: 5.83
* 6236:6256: 5.84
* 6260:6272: 5.98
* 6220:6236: 5.98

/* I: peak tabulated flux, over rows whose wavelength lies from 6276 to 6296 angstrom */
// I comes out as 6.29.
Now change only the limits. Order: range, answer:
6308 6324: 6.11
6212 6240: 6.3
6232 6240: 5.89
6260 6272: 6.14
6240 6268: 6.25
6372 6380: 5.92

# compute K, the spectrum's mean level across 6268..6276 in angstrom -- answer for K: 6.11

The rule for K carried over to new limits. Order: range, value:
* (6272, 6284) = 5.95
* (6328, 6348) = 5.81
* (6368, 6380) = 5.81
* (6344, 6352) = 5.83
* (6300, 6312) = 5.66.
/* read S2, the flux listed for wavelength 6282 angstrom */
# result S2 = 5.81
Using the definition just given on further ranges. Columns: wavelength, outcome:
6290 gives 5.71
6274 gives 6.07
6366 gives 5.91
